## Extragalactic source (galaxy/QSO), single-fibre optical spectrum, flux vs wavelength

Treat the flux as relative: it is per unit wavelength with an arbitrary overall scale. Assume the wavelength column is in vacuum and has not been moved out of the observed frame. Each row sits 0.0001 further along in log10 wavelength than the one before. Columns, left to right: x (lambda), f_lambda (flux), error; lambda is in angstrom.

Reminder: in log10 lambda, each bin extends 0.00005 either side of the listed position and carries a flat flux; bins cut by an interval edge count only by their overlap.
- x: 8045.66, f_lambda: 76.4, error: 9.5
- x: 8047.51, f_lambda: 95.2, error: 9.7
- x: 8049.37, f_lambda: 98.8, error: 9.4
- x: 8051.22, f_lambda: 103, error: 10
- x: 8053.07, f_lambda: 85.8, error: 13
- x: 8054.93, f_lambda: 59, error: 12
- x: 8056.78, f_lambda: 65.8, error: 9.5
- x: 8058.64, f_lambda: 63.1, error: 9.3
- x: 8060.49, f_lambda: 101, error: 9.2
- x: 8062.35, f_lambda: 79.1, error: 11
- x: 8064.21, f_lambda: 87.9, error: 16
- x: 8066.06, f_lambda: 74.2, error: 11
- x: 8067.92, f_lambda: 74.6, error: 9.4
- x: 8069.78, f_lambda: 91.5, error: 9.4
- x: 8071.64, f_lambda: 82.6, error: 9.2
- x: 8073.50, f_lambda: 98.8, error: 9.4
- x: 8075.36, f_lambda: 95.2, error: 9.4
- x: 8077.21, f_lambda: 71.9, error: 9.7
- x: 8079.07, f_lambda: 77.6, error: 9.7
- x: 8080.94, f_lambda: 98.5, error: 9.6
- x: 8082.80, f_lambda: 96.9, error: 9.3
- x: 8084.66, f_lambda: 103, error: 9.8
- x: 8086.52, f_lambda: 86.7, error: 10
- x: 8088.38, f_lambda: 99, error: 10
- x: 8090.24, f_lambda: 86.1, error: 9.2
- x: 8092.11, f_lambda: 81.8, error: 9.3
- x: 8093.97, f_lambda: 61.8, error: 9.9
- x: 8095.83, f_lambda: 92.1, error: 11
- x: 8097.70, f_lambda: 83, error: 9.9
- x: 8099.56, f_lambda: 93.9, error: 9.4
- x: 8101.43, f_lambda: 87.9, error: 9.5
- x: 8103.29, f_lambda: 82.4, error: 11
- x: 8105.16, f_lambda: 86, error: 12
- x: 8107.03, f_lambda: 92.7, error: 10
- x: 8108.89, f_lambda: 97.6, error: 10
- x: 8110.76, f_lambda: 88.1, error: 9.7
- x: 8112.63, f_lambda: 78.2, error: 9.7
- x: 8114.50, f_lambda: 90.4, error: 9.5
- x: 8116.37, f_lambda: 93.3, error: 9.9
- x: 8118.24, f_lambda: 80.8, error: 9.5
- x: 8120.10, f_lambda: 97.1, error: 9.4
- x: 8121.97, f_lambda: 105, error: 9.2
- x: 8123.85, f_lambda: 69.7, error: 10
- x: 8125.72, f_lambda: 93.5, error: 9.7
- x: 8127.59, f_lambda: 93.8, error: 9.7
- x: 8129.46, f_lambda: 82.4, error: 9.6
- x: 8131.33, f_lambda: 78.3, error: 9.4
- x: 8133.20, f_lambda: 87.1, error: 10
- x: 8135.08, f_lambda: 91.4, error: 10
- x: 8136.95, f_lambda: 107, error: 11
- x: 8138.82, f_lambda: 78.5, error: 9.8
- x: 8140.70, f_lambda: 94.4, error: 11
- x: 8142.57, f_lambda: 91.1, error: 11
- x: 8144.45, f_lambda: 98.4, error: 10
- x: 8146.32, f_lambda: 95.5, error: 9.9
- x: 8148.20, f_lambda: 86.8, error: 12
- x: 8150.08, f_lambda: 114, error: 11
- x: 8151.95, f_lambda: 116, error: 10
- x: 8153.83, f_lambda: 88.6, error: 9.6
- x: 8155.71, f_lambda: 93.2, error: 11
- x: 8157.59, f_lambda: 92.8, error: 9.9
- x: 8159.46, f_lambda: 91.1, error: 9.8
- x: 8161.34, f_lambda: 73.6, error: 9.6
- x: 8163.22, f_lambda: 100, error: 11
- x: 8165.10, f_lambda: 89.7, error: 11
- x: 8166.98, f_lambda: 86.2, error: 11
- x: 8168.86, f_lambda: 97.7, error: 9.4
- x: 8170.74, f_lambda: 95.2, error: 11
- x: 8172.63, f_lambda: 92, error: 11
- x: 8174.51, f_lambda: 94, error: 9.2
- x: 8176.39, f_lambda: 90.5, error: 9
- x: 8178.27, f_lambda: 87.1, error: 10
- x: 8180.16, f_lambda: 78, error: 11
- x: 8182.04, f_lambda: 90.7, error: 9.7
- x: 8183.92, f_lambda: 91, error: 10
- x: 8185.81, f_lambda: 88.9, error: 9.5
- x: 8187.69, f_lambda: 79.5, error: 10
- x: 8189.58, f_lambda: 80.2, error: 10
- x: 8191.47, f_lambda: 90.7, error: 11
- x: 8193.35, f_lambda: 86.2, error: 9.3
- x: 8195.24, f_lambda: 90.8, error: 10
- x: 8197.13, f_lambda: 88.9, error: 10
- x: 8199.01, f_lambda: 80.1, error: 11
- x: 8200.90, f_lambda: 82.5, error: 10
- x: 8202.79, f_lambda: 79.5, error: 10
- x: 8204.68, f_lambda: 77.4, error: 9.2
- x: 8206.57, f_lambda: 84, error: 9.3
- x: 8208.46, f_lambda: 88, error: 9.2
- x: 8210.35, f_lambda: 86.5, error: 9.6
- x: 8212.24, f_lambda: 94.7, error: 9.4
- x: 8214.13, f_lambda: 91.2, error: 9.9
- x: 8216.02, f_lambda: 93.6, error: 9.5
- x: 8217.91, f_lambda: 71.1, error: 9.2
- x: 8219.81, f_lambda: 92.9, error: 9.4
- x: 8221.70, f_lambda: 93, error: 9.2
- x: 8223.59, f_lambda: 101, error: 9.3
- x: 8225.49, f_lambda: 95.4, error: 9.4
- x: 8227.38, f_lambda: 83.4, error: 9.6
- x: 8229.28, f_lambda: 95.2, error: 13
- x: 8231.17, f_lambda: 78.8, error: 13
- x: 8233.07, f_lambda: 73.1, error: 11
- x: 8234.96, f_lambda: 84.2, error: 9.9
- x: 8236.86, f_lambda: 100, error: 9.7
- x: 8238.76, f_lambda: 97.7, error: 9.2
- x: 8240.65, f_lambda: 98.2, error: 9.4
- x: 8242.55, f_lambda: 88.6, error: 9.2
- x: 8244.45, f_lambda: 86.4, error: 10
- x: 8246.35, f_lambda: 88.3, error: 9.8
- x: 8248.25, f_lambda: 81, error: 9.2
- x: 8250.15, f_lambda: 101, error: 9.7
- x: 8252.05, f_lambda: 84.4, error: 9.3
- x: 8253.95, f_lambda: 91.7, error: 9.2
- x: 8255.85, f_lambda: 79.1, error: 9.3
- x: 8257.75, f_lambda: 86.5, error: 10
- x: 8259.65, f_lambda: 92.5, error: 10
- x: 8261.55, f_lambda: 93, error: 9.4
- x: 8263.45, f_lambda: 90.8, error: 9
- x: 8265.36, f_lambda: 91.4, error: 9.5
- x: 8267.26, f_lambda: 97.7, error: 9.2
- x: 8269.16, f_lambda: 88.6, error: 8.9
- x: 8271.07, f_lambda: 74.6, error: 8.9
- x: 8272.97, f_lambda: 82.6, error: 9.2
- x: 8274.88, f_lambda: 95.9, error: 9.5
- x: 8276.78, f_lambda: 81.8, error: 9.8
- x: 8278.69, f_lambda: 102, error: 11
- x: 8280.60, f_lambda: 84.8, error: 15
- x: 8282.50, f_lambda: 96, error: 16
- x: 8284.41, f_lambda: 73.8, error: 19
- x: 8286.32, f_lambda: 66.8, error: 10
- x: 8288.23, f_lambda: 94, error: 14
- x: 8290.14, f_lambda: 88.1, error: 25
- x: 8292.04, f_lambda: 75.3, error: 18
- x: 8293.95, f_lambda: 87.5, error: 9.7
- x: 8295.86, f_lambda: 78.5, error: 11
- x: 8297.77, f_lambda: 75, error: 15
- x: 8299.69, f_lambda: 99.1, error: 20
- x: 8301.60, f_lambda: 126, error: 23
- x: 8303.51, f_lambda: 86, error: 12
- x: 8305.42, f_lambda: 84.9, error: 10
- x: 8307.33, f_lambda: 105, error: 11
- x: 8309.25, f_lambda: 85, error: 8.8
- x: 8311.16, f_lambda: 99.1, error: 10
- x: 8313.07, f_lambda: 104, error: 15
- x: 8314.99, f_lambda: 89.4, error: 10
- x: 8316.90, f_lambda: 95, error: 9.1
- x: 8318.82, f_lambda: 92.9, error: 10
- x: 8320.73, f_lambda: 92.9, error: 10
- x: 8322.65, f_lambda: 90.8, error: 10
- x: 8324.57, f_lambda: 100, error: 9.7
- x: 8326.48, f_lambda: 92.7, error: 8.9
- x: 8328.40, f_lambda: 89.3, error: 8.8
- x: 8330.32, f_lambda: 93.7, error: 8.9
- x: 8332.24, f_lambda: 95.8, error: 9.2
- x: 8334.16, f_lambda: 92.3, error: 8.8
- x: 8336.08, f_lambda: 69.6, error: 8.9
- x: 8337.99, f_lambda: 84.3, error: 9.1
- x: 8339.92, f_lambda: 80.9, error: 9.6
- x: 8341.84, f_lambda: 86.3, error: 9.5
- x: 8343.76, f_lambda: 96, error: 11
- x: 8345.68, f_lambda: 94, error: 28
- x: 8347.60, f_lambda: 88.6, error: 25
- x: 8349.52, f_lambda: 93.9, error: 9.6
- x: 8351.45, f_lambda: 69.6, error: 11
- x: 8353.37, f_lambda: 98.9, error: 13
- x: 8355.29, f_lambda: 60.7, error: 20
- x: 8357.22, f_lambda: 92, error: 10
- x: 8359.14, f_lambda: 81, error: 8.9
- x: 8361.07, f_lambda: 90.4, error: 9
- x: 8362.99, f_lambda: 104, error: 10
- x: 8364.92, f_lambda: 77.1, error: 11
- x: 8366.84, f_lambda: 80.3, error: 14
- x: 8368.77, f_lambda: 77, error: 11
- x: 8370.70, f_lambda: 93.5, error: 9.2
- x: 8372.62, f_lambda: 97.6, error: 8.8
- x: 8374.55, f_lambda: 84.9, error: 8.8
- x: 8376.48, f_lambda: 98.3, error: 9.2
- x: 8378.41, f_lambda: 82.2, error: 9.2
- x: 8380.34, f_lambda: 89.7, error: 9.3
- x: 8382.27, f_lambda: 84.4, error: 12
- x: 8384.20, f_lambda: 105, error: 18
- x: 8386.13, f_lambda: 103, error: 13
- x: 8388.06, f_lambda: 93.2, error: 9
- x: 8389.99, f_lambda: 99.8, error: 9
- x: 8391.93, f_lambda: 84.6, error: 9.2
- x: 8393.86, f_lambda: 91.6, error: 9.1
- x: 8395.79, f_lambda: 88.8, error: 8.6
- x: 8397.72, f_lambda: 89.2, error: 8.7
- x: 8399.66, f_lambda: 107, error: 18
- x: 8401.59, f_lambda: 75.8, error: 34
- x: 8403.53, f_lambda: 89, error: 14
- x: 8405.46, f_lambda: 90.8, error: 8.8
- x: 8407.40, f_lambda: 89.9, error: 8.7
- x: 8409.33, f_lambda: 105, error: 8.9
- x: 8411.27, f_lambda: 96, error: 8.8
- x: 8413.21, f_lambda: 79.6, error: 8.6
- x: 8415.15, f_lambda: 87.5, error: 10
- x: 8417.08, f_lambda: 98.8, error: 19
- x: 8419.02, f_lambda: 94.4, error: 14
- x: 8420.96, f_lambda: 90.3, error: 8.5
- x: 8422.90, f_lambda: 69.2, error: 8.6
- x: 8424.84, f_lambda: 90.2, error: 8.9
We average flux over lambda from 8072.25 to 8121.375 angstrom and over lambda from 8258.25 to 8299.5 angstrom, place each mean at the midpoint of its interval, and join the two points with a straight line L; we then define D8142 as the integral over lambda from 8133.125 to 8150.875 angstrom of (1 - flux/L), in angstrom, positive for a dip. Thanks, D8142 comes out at -1.32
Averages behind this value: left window 88.6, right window 86.5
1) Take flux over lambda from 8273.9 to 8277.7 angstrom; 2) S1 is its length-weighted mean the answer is 88.9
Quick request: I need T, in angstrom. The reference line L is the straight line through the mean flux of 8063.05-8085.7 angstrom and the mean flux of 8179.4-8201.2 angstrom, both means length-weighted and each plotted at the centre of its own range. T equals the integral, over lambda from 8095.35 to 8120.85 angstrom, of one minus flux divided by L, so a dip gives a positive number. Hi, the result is -0.47 angstrom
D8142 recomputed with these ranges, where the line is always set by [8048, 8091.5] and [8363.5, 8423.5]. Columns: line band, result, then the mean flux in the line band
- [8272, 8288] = 0.55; 85.8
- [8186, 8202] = 0.50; 85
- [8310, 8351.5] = -0.65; 90.9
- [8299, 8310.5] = -1.09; 97.7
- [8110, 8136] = -0.28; 87.8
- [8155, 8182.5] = -0.83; 90.1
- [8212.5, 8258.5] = -0.41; 89.1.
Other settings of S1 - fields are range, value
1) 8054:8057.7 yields 62.4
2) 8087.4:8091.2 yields 92.4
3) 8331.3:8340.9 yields 84.5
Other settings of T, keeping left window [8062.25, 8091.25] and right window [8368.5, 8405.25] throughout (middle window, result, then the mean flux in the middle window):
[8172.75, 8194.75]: 0.48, 87.3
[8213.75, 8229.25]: -0.14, 90.4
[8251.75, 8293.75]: 1.54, 86.9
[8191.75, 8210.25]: 1.01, 84.5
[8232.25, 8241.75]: -0.11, 90.9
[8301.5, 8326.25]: -1.20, 95.1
